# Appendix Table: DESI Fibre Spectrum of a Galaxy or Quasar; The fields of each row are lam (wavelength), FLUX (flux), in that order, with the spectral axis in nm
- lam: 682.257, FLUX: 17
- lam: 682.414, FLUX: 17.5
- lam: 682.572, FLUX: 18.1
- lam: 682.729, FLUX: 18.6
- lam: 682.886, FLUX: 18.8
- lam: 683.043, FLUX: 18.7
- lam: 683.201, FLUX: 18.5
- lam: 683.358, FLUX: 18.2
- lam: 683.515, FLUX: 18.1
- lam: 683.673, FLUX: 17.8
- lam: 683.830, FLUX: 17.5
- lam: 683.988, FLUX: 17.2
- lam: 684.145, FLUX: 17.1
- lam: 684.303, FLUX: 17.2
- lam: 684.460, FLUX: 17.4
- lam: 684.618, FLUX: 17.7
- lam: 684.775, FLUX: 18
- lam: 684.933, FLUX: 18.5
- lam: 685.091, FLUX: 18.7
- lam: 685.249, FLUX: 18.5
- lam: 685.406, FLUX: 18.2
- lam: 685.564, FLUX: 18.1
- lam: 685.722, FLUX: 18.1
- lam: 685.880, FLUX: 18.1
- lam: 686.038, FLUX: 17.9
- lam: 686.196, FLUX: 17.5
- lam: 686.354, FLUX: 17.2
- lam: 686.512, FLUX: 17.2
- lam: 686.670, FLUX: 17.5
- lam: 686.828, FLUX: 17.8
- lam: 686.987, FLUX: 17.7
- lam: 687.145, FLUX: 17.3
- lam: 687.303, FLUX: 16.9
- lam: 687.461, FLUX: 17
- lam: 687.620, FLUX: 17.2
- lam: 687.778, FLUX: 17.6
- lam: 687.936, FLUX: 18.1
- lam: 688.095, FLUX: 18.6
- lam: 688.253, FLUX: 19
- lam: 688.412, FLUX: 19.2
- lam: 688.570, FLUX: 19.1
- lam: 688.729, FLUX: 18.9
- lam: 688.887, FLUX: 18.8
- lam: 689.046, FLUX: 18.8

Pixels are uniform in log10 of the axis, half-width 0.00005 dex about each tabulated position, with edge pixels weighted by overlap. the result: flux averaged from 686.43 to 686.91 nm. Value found 17.5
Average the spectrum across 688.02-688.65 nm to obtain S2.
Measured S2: 19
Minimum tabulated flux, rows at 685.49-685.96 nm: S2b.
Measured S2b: 18.1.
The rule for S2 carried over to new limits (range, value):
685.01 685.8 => 18.3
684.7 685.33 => 18.4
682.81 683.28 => 18.7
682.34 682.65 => 17.8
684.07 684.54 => 17.2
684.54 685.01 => 18.1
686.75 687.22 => 17.6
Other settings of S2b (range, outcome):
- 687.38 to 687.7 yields 17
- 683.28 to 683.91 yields 17.5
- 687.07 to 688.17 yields 16.9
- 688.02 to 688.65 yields 18.6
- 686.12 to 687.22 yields 17.2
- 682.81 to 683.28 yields 18.5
